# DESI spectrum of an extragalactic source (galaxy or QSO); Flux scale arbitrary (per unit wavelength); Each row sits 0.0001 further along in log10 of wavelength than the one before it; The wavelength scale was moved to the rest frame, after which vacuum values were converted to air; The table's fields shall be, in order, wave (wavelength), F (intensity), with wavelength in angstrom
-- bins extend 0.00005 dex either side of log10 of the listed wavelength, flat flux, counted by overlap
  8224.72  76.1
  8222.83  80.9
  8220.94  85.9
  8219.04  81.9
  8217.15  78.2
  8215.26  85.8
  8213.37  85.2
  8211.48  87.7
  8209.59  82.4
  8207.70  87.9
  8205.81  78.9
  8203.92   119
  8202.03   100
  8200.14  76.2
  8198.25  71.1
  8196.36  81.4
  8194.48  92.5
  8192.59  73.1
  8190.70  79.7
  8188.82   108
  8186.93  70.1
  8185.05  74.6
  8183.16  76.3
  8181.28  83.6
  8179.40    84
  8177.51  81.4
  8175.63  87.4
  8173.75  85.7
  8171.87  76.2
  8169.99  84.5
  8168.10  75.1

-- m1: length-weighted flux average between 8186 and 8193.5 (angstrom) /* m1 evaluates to 82.8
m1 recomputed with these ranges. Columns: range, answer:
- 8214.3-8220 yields 82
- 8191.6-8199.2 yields 79.5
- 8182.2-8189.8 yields 82.3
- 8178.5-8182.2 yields 83.9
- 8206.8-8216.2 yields 85.8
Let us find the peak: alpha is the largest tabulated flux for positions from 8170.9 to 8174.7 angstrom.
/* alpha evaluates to 85.7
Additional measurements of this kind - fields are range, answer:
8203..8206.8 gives 119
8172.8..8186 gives 87.4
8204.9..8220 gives 87.9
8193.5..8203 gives 100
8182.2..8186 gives 76.3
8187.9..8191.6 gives 108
